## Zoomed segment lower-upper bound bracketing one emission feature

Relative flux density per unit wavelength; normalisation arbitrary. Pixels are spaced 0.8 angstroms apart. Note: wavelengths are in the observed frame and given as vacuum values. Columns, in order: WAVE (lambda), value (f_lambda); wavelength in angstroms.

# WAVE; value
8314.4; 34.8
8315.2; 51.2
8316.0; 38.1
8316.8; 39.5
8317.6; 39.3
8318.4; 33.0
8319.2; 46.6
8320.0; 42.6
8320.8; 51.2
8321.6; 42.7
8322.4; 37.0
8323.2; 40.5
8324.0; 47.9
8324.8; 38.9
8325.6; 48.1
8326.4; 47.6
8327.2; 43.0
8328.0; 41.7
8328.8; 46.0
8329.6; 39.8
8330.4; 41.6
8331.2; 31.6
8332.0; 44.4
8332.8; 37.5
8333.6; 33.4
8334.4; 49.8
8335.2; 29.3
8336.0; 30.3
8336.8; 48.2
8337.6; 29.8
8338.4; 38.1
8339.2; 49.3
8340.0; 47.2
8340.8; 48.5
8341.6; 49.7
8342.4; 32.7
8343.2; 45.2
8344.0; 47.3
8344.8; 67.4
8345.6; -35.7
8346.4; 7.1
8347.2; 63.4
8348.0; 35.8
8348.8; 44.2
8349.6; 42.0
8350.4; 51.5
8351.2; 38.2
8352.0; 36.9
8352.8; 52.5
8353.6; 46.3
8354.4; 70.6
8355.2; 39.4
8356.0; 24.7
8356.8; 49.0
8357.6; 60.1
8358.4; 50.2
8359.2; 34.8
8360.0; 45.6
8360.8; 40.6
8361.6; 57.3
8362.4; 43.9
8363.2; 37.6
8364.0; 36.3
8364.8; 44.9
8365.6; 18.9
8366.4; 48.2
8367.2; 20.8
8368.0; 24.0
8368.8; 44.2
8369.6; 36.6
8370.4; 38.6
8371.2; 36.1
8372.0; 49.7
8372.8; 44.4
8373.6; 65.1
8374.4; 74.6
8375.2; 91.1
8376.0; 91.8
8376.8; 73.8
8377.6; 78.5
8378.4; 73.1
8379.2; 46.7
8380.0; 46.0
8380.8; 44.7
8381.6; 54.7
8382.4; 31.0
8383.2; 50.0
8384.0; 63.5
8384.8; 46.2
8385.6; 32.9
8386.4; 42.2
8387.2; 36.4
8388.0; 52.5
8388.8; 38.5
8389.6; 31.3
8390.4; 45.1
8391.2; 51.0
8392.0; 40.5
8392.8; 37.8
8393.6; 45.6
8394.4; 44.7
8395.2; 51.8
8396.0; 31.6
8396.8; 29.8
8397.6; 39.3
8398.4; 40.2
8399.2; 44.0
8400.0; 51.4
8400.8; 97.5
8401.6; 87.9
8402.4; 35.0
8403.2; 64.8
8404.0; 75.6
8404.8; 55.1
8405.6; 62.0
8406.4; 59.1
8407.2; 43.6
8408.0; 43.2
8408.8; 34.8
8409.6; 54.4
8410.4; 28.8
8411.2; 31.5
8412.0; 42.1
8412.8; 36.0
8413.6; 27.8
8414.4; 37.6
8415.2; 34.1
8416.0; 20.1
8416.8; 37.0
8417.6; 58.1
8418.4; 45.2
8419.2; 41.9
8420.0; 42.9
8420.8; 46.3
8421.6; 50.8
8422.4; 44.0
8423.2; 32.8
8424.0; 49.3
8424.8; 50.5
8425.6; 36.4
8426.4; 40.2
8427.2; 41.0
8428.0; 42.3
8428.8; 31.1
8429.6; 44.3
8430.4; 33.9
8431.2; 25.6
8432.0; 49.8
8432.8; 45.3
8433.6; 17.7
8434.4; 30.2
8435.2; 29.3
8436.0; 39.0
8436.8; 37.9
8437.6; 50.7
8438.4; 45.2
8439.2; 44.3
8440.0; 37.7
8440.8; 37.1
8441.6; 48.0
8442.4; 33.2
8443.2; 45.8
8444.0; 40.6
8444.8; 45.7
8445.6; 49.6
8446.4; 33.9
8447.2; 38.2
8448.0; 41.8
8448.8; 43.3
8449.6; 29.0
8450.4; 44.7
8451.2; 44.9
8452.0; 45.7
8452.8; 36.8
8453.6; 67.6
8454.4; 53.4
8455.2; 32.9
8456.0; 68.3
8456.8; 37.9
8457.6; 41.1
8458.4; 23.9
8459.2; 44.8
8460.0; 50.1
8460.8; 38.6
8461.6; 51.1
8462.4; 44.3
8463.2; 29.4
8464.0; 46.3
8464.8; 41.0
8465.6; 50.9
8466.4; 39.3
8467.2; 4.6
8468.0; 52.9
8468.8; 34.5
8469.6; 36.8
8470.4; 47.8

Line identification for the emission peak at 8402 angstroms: [N II]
